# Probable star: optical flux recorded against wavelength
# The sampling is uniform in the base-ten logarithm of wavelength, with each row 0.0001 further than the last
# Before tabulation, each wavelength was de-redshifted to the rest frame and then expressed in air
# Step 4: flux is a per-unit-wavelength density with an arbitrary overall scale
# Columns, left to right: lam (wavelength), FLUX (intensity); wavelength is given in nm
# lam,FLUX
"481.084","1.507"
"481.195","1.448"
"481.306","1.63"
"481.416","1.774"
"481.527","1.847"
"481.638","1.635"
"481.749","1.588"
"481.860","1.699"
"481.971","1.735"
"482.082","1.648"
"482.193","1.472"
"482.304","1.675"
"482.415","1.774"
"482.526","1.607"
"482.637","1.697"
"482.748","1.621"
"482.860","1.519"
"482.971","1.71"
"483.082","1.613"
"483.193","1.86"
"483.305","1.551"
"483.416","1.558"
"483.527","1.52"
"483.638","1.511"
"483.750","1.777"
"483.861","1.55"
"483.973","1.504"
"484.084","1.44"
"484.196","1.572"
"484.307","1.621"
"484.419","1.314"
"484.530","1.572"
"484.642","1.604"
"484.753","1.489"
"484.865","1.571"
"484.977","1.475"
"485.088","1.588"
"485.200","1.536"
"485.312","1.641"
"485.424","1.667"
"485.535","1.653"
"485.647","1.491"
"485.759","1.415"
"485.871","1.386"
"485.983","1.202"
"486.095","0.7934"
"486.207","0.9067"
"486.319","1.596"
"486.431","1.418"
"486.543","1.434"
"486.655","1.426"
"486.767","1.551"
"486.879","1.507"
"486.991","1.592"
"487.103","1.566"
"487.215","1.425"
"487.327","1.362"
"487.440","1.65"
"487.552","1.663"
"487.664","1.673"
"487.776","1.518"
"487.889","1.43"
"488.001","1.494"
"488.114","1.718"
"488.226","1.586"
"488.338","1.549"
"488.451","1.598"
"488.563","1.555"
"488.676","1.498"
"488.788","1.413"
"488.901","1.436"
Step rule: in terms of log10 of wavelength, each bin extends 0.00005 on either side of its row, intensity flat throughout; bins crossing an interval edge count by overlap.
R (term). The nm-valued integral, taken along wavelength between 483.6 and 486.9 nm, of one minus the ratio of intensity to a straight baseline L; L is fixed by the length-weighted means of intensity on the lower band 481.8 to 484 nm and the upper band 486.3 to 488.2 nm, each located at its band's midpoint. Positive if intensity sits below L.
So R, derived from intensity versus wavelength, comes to 0.22 nm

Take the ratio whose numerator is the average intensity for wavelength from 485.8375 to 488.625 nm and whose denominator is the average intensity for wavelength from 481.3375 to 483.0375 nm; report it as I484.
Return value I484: 0.88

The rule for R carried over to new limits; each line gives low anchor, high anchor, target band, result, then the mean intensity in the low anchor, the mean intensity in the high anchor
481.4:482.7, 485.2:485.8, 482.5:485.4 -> 0.074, 1.68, 1.57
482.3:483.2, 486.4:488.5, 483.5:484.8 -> 0.069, 1.67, 1.54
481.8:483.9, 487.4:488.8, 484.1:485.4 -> 0.056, 1.64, 1.57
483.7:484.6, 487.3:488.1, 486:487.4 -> 0.156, 1.54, 1.56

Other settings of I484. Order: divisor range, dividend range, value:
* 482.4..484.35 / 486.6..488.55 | 0.96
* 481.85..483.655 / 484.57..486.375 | 0.88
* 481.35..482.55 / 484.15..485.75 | 0.92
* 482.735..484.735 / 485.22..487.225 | 0.91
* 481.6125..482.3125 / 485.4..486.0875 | 0.86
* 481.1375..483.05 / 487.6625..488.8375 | 0.93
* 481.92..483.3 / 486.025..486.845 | 0.79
